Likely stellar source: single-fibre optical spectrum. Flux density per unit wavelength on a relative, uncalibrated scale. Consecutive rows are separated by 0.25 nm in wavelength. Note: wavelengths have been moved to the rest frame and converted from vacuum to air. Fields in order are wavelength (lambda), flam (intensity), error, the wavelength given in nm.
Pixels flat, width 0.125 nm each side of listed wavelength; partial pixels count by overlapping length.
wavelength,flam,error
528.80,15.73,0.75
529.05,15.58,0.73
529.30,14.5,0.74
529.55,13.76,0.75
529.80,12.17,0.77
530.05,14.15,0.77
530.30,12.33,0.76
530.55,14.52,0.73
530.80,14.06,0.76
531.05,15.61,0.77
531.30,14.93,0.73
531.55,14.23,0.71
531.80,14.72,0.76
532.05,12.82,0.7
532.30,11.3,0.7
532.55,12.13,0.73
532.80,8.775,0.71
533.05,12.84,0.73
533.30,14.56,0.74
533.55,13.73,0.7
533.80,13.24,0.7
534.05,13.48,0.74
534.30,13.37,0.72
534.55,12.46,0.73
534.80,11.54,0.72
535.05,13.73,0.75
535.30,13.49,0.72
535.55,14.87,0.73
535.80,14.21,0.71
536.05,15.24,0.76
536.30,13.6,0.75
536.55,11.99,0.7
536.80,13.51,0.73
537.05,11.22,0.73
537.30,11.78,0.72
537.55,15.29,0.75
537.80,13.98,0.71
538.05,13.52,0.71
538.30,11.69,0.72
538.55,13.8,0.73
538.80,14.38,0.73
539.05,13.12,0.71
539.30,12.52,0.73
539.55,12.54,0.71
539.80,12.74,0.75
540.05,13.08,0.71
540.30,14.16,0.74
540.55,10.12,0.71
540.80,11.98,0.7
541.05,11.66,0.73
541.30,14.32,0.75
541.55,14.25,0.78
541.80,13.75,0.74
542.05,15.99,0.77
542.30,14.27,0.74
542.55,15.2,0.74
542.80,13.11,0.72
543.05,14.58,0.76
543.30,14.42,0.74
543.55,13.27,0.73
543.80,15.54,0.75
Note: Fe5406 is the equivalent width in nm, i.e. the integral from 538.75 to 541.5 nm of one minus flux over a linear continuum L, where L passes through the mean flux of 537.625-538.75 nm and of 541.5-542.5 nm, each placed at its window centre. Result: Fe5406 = 0.244 nm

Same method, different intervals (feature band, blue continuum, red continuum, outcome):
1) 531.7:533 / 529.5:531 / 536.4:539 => 0.15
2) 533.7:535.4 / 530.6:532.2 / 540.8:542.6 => 0.14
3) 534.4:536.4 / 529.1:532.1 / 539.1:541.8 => -0.03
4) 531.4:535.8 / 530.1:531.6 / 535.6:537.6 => 0.24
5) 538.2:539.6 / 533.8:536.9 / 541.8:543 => 0.09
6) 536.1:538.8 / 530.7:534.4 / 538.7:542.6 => 0.03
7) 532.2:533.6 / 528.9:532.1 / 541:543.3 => 0.20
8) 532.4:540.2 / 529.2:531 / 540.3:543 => 0.29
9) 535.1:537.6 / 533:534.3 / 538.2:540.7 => -0.04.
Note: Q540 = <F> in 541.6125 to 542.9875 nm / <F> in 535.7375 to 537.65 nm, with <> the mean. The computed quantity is 1.09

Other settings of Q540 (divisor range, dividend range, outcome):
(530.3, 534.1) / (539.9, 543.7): 1.02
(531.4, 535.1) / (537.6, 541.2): 1.00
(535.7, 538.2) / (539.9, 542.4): 1.00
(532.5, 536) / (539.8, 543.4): 1.04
